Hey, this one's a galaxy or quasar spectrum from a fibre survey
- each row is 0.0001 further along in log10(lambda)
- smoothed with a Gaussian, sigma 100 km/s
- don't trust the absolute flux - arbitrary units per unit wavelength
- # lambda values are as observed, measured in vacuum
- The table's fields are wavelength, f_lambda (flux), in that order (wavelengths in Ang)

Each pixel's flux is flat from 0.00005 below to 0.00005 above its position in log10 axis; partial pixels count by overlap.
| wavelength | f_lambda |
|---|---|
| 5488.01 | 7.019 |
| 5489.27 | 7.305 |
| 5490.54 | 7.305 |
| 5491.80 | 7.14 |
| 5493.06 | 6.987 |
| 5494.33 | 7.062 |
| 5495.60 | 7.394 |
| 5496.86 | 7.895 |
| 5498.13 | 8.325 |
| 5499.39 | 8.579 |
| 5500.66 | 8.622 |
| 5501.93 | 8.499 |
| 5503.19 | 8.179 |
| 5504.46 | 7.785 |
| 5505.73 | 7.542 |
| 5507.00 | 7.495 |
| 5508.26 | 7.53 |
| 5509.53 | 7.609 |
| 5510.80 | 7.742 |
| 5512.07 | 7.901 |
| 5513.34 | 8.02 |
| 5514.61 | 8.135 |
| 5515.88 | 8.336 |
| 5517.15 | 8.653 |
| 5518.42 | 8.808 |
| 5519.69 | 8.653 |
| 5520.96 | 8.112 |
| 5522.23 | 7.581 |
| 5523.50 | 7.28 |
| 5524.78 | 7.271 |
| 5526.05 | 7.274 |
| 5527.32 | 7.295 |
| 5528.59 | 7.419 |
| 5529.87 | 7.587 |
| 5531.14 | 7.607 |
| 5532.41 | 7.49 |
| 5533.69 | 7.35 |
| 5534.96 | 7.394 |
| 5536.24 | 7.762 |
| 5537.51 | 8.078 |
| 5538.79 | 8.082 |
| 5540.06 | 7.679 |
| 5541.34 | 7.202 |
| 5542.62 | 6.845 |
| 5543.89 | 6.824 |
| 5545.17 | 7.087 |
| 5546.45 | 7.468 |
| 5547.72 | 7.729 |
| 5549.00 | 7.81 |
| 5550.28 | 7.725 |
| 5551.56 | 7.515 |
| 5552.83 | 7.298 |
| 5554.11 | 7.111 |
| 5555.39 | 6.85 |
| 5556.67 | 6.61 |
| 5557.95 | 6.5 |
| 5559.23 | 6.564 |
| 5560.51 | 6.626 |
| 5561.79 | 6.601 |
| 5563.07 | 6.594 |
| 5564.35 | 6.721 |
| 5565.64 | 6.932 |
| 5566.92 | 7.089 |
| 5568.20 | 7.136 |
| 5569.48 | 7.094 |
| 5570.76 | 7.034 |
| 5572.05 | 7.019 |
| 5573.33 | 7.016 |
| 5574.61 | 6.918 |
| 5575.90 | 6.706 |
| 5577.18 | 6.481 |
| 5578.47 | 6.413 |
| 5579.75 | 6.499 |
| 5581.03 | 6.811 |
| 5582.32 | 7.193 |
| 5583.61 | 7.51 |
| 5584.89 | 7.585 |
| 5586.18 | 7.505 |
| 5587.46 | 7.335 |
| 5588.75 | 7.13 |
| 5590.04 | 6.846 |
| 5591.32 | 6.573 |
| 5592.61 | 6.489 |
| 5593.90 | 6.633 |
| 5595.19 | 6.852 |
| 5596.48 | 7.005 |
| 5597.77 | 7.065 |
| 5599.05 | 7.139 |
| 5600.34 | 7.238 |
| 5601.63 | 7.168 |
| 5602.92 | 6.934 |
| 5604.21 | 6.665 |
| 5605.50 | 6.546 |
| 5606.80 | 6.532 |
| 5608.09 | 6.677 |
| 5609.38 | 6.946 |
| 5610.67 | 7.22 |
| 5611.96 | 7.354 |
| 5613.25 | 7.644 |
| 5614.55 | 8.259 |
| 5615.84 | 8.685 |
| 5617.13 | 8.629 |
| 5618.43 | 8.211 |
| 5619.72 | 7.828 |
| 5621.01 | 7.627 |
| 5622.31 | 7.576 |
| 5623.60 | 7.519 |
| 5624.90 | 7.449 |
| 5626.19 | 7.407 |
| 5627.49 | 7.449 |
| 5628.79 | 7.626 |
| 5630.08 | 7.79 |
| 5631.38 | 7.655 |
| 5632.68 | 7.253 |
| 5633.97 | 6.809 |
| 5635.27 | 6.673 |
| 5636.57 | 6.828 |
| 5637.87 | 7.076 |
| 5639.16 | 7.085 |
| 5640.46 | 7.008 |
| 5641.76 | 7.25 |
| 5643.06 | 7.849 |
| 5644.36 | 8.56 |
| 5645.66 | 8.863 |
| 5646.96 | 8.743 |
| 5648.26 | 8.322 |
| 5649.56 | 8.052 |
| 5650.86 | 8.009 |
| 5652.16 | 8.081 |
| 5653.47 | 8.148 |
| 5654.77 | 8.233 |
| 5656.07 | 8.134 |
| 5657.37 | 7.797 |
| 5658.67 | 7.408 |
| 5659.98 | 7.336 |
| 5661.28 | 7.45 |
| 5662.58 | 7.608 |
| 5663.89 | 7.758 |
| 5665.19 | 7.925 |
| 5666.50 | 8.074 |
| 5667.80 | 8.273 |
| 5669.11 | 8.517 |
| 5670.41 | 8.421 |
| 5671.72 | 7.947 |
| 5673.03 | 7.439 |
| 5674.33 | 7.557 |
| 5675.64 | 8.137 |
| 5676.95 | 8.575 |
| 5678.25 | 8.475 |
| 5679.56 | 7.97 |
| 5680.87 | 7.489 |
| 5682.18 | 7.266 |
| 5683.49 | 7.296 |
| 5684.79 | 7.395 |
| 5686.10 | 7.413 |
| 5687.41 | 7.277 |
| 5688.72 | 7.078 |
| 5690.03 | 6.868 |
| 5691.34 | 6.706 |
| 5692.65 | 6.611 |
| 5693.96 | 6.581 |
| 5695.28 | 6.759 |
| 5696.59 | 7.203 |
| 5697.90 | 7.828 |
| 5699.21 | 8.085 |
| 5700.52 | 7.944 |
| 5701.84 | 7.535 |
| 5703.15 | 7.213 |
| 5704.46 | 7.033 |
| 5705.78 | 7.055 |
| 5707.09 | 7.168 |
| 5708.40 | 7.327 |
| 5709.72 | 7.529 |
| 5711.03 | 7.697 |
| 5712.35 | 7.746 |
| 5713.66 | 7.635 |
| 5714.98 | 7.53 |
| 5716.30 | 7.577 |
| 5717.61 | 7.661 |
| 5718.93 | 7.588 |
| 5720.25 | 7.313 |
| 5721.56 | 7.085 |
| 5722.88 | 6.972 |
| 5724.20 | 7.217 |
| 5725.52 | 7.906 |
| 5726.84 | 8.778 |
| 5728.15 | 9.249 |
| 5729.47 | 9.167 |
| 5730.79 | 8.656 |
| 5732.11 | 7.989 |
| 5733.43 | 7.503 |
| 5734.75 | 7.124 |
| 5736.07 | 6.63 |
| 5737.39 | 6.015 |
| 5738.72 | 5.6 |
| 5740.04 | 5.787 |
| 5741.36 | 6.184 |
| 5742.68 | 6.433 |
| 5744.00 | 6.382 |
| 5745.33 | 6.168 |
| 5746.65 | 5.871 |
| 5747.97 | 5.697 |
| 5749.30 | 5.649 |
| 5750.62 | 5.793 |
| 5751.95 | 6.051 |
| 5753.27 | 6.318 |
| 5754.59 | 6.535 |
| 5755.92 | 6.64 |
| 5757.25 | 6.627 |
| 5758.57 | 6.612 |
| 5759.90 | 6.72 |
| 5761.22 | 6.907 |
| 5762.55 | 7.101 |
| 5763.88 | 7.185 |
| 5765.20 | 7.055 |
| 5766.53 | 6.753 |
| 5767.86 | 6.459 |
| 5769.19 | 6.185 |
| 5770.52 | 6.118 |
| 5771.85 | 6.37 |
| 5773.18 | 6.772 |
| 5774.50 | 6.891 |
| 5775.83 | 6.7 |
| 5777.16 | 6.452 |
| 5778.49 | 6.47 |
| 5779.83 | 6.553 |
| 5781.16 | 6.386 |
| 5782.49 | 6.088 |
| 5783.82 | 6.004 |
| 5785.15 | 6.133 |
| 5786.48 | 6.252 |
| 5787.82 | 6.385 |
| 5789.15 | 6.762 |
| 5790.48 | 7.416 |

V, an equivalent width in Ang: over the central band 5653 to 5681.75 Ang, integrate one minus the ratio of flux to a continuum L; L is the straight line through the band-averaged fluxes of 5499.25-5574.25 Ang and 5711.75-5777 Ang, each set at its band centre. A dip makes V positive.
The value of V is -3.3 Ang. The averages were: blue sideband 7.49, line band 7.93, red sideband 6.91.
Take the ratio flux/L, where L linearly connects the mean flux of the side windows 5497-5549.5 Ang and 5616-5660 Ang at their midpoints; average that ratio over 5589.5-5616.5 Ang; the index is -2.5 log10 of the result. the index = 0.10 mag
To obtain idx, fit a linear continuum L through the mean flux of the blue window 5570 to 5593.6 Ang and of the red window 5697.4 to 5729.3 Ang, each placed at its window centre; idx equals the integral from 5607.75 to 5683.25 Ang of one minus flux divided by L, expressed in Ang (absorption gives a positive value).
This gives -5.0 Ang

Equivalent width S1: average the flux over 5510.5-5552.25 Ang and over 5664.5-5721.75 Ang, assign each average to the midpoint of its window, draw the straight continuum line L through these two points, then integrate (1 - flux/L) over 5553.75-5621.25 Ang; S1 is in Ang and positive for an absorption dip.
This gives 5.1 Ang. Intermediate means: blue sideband 7.69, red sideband 7.54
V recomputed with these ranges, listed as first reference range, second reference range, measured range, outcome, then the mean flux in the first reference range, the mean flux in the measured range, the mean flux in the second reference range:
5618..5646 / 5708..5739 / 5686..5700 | 0.8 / 7.5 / 7.12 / 7.59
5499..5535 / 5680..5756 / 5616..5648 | -0.9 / 7.86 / 7.64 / 7.12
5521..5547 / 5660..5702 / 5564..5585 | 1.5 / 7.44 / 6.94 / 7.6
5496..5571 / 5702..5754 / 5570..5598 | 1.8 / 7.54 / 6.93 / 7.09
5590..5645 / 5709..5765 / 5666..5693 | -1.9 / 7.3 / 7.67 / 7.02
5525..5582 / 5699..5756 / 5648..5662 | -1.5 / 7.13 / 7.9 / 7.11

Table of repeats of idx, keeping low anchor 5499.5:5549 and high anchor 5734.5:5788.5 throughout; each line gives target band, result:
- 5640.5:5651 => -1.6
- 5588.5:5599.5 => 0.7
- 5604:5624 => -0.8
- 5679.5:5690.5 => -0.8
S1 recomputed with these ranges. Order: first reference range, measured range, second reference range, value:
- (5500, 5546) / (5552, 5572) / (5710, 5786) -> 1.9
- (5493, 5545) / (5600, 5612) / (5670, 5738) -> 1.2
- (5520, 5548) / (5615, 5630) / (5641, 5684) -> 0.0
